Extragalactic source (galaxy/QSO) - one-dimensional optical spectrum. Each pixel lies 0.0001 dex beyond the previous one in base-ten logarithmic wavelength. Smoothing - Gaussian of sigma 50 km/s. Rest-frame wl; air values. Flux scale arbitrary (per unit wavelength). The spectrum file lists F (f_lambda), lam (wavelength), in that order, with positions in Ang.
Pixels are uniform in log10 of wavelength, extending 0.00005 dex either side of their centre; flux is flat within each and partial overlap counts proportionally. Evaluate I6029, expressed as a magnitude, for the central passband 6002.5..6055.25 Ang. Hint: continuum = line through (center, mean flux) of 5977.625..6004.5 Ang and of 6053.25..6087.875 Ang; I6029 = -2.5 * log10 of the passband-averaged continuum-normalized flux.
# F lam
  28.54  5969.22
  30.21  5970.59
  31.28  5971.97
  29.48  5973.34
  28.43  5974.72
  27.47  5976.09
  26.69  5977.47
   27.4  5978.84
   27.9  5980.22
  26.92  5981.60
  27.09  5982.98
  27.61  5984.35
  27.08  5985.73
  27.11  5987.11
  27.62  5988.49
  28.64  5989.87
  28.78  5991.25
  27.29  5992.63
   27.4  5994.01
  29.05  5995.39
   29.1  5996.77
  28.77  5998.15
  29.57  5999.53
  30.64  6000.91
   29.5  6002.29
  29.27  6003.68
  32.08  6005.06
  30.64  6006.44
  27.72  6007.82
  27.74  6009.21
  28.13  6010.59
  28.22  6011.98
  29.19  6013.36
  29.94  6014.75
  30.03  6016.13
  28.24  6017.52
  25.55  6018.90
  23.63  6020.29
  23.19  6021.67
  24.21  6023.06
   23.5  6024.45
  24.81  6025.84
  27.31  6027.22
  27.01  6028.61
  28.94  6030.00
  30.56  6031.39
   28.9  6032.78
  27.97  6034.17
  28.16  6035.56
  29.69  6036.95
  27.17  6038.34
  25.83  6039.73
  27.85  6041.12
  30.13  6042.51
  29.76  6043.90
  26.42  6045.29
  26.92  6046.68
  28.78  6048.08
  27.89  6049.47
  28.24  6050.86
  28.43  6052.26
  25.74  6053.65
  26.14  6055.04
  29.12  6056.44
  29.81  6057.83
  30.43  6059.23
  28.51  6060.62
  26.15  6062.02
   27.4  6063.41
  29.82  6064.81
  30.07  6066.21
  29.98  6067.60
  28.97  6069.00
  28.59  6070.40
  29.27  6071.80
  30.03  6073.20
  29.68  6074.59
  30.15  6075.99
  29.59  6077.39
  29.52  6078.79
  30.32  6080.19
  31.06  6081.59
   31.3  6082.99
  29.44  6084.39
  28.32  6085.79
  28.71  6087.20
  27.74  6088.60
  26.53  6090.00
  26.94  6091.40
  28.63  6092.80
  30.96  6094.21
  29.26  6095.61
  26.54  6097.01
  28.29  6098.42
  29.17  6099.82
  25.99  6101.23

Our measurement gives 0.03 mag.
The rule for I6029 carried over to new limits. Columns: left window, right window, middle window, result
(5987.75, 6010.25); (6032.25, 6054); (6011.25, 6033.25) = 0.06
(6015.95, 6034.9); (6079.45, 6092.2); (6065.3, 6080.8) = -0.05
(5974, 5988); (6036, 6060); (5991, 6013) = -0.05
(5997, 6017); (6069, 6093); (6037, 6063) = 0.05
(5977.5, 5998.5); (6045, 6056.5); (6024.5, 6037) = -0.01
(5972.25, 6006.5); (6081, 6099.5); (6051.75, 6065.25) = 0.02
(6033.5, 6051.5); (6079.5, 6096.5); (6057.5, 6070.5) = -0.02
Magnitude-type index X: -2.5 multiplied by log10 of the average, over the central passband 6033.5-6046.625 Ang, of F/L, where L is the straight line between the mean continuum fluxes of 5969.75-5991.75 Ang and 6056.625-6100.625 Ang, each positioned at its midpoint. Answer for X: 0.02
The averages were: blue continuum 28.1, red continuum 29.1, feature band 28.1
